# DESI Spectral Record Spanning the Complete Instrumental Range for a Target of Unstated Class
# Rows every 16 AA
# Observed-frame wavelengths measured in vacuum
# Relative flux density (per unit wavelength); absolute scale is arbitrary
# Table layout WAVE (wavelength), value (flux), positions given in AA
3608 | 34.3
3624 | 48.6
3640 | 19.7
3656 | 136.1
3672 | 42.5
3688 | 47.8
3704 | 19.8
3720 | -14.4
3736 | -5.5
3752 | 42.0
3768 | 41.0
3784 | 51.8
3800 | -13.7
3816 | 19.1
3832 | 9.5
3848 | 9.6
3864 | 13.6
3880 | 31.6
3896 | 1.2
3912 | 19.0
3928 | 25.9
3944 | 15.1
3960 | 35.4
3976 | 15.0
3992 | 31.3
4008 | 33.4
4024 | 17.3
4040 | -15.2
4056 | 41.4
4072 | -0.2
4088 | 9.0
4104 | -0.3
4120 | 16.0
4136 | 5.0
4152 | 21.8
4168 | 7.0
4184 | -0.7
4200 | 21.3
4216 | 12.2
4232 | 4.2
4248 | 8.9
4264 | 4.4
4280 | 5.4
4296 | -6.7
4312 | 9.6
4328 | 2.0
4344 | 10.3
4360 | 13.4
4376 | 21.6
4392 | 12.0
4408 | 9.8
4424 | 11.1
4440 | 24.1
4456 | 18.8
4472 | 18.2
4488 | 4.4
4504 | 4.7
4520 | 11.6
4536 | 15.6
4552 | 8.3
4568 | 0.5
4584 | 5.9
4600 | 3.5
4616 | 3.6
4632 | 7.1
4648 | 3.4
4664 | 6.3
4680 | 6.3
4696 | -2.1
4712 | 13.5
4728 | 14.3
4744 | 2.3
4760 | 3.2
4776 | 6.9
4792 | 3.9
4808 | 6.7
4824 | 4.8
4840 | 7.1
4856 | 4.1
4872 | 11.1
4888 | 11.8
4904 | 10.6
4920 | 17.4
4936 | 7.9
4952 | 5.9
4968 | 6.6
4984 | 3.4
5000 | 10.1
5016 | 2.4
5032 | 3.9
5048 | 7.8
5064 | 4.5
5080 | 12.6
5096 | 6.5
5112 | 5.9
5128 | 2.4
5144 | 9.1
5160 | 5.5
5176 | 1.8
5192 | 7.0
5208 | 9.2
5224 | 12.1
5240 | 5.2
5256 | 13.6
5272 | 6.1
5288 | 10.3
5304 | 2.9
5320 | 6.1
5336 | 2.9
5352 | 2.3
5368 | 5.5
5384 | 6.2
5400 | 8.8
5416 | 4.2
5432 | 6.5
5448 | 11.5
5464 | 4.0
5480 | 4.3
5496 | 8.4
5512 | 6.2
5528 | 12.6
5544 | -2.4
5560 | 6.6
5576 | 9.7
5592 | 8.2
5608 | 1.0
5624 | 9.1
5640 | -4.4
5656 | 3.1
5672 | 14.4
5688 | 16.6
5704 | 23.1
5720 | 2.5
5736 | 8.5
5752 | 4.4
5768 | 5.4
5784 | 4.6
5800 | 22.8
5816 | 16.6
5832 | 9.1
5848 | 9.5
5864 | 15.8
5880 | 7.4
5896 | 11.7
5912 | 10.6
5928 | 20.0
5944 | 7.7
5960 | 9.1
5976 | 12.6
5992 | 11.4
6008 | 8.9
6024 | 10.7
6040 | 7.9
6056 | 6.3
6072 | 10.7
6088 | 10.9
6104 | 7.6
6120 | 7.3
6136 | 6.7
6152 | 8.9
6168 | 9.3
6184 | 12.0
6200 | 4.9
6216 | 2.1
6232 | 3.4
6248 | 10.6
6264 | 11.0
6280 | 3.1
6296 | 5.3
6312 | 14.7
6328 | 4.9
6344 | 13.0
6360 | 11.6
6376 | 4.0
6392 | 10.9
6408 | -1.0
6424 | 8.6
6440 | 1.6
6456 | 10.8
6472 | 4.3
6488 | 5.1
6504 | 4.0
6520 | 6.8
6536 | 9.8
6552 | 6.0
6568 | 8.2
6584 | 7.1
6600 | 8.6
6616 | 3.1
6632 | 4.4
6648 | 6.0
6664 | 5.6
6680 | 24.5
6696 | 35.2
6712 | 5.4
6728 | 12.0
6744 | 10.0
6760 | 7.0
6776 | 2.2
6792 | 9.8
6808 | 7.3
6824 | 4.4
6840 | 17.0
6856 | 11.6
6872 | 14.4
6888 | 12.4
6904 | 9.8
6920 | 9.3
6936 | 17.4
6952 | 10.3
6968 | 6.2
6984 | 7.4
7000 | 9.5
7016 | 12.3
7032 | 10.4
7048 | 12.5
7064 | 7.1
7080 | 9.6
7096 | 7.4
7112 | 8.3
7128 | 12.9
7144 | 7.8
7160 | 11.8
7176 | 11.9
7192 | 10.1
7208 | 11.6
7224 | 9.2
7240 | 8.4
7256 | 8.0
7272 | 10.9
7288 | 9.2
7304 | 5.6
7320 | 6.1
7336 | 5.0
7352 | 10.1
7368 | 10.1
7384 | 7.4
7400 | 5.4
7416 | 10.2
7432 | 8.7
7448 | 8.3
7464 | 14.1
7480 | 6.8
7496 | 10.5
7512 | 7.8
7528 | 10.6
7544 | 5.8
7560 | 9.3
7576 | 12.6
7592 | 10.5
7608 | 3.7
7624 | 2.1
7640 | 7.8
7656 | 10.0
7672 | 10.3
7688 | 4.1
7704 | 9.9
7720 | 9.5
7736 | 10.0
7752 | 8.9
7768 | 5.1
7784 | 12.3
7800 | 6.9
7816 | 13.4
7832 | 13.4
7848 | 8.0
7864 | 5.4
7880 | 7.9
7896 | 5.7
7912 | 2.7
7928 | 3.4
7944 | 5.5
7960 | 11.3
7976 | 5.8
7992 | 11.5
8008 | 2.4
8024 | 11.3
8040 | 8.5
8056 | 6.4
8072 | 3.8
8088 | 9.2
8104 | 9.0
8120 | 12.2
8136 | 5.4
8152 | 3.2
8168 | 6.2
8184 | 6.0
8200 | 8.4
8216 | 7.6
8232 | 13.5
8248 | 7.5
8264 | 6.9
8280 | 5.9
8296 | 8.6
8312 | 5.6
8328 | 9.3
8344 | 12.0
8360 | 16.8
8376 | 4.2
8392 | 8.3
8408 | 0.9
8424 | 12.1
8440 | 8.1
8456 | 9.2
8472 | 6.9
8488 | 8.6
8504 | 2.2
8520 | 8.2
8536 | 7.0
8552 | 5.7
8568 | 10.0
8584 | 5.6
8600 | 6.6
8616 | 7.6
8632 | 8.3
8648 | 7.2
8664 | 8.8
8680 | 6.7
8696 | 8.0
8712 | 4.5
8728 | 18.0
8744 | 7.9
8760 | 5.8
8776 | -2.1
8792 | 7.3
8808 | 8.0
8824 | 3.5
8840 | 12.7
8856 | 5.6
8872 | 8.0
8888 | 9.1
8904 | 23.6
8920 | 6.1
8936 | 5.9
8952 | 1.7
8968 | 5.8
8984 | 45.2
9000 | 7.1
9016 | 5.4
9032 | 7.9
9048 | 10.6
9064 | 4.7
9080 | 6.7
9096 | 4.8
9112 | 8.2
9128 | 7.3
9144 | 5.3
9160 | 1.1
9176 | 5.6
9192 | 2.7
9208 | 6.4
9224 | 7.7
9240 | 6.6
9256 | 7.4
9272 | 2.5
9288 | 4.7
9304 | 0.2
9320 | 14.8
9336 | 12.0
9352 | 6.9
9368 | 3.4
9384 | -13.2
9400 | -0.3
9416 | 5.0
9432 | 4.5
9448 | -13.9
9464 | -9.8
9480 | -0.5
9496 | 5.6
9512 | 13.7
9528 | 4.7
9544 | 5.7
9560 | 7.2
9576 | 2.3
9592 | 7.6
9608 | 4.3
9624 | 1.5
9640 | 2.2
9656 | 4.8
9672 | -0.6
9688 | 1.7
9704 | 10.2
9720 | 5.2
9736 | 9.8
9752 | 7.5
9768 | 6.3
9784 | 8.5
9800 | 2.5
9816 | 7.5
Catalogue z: 0.794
